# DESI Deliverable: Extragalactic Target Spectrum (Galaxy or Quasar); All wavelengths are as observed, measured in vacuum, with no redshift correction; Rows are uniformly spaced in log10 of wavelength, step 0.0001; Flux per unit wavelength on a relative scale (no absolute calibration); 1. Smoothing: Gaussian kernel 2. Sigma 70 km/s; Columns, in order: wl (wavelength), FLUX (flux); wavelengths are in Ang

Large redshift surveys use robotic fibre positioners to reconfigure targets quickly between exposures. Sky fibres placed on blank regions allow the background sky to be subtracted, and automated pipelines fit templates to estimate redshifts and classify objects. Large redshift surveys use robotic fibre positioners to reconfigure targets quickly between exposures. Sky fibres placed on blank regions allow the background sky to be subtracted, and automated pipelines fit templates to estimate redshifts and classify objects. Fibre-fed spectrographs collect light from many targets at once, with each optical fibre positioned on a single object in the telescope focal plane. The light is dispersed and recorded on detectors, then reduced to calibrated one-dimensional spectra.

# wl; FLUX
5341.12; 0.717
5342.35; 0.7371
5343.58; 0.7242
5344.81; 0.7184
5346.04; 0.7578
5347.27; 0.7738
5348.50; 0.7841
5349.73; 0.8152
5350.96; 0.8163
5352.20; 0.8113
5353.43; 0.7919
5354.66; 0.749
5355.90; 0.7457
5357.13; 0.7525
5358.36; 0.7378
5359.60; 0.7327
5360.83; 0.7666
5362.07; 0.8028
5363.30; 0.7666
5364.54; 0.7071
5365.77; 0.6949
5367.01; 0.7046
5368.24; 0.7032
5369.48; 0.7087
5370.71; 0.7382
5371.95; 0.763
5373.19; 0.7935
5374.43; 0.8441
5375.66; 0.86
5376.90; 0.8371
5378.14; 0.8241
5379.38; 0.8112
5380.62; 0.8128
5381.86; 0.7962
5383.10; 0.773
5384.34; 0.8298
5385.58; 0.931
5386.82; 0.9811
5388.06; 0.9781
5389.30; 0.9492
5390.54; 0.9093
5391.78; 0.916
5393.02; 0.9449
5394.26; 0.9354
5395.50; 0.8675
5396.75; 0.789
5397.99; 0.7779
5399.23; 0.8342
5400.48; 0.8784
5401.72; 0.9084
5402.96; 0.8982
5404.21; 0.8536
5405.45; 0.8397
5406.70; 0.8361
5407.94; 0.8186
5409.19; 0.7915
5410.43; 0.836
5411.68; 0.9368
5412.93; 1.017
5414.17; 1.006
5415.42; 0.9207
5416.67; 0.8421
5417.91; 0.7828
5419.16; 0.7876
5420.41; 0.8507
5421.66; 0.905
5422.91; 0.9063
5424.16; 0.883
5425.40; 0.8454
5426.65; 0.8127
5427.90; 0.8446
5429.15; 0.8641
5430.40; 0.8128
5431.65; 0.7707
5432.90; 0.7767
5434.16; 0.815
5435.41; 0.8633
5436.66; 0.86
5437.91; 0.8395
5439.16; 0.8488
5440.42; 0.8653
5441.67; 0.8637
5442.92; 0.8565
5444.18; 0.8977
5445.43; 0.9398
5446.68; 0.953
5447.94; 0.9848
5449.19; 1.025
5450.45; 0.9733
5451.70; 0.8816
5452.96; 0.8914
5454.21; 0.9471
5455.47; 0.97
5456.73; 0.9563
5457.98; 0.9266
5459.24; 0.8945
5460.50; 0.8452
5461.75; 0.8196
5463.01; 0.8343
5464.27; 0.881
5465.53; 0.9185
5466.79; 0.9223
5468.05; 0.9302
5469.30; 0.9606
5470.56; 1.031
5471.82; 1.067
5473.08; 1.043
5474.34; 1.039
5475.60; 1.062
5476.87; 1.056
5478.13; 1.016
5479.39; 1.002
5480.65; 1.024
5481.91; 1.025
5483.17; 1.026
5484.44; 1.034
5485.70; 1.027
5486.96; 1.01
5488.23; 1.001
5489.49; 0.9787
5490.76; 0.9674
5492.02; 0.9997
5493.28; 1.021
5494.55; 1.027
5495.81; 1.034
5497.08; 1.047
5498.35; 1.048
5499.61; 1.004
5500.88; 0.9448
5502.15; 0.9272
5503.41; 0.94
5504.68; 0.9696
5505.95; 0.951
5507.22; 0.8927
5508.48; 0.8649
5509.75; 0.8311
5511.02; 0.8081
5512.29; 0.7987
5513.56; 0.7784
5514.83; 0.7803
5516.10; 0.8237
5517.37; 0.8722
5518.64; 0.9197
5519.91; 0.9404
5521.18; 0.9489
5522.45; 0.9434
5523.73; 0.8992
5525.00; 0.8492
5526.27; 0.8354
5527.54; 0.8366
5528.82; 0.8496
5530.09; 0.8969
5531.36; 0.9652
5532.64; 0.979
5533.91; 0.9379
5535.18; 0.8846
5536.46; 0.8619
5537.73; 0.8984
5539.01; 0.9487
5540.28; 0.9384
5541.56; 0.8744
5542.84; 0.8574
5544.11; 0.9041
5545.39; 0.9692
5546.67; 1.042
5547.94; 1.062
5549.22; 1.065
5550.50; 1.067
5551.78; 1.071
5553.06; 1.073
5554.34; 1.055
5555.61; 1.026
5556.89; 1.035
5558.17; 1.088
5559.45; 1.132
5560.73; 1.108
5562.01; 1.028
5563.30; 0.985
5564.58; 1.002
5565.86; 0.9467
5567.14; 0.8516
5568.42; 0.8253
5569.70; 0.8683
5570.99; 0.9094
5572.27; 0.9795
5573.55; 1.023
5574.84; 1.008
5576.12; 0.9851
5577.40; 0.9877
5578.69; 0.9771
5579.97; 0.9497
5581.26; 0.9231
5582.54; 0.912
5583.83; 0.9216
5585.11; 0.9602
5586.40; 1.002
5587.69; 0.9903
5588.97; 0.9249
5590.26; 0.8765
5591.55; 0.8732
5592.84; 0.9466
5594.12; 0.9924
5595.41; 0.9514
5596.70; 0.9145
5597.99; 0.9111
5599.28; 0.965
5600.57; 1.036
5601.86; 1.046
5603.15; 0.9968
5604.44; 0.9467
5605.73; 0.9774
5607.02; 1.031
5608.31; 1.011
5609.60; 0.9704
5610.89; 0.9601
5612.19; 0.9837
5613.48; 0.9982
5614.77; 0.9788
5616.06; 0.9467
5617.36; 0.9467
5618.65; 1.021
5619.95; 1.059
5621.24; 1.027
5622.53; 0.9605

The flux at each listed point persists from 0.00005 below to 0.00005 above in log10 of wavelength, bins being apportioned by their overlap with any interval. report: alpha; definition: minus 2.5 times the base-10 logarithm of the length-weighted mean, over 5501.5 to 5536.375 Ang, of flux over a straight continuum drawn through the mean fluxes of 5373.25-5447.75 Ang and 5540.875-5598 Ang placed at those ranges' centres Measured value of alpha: 0.06 mag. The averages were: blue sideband 0.865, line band 0.886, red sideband 0.975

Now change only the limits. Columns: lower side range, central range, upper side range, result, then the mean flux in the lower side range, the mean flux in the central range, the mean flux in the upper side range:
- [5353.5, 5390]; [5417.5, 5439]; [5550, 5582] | 0.022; 0.797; 0.837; 0.996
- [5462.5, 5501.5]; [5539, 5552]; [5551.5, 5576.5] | 0.021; 1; 0.98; 0.999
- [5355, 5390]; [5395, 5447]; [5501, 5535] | -0.040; 0.798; 0.859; 0.887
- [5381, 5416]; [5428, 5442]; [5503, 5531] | 0.059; 0.884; 0.834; 0.874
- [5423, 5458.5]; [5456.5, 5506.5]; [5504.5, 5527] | -0.121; 0.885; 0.981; 0.871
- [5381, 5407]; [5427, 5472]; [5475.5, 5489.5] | 0.085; 0.877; 0.896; 1.02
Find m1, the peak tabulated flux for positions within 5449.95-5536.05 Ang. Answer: 1.067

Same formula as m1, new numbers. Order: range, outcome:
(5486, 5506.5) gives 1.048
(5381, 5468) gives 1.025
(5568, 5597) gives 1.023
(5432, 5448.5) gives 0.9848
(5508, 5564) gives 1.132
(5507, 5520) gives 0.9404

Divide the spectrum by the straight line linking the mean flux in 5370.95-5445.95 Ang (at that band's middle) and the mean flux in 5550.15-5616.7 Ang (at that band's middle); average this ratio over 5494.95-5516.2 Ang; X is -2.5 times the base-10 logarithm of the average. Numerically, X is 0.02 mag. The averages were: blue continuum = 0.86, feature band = 0.912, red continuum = 0.979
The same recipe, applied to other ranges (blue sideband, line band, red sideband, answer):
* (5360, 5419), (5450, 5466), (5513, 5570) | -0.02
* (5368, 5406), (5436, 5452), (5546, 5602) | -0.02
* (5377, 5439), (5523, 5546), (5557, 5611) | 0.05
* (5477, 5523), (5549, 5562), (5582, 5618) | -0.12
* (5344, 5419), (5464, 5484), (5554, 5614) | -0.13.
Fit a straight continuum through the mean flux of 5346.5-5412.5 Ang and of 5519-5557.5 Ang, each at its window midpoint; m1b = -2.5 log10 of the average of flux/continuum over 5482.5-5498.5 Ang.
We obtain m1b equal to -0.12 mag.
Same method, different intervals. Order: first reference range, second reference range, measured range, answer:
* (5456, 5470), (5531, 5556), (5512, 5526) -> 0.098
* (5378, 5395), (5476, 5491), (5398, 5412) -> 0.073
